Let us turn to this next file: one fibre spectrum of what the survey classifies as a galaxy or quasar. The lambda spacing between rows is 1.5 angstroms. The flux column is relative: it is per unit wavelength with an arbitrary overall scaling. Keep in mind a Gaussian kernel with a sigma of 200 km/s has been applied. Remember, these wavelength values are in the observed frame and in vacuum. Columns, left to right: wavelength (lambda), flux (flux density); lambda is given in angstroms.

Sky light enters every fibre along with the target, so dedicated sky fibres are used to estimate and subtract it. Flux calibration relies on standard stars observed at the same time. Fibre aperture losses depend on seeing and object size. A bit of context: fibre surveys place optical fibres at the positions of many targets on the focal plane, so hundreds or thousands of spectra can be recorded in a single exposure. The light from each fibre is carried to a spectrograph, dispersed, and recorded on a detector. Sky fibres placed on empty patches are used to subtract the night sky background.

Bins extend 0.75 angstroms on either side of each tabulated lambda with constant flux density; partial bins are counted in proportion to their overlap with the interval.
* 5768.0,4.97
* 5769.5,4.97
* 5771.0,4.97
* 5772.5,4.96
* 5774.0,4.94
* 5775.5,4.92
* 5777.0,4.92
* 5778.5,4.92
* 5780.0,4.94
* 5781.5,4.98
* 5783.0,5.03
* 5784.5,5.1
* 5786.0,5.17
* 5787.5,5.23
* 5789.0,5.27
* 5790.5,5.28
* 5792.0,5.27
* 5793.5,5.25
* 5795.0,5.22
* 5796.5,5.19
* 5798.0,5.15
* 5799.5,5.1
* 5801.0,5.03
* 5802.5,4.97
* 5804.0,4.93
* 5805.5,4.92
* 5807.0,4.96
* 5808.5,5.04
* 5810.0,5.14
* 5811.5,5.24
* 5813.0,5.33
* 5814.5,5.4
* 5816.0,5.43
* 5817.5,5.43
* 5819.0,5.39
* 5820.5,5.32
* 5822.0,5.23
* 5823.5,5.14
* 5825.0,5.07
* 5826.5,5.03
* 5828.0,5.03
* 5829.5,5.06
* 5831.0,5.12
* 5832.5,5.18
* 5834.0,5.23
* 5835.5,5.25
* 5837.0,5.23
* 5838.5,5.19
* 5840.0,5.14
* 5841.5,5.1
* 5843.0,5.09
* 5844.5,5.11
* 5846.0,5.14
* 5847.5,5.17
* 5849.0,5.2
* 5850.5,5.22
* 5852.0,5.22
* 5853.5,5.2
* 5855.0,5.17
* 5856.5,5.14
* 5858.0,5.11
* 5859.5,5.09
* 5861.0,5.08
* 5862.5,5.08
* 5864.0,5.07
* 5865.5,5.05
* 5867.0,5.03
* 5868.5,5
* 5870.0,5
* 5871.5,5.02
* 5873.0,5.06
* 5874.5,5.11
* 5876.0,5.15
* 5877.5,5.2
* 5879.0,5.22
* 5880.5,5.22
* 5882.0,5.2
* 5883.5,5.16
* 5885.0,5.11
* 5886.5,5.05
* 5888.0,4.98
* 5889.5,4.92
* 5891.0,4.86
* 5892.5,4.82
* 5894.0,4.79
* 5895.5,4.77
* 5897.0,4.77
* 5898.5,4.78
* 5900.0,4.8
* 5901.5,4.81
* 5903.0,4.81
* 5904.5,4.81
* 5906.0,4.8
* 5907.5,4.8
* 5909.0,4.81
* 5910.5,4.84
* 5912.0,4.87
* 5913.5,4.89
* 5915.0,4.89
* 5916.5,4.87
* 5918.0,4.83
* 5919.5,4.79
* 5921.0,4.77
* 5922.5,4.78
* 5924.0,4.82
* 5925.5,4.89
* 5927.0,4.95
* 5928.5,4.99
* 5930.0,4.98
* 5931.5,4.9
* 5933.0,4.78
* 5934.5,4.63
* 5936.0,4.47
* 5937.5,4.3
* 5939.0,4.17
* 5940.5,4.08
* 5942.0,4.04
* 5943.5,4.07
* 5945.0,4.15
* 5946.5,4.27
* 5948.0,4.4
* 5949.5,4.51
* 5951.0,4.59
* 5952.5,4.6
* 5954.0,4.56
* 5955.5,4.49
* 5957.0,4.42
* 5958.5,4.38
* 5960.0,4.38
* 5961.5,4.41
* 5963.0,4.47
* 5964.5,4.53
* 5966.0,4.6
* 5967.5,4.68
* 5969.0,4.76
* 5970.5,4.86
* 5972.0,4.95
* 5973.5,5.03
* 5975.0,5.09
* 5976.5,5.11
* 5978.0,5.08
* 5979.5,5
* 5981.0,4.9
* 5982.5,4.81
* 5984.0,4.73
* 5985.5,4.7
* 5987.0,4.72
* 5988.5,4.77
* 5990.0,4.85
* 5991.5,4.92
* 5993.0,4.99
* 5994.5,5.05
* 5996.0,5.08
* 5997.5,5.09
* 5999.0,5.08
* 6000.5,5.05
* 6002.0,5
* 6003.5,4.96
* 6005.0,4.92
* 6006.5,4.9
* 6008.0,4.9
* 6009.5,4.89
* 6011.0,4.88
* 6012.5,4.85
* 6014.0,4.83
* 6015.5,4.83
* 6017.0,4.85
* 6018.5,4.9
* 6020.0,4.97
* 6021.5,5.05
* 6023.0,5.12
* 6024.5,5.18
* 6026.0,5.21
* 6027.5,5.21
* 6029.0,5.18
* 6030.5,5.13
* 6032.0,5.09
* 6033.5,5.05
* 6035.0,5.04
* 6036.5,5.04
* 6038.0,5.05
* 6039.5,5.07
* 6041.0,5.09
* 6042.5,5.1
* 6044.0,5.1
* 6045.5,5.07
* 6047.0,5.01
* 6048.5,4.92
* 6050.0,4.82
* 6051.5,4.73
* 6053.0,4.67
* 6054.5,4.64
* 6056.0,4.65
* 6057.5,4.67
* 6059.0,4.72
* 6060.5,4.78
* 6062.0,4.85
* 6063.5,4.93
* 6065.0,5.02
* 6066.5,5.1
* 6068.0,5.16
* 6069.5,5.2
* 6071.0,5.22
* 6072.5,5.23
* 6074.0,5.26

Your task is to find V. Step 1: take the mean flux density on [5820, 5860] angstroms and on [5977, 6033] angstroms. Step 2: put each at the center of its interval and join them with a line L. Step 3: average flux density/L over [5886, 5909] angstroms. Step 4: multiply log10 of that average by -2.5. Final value 0.06 mag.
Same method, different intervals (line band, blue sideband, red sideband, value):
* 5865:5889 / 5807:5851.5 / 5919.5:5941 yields -0.031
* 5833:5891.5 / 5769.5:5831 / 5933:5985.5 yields -0.045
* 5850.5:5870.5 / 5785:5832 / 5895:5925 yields -0.024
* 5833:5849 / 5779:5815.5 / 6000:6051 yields -0.013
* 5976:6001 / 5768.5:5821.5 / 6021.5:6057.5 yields 0.020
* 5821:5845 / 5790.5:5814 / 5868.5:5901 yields -0.013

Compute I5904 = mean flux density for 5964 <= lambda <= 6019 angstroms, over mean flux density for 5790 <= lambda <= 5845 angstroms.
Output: 0.9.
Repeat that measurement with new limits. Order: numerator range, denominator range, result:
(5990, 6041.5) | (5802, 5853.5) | 0.97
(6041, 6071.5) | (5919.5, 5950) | 1.08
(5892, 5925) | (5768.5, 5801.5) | 0.95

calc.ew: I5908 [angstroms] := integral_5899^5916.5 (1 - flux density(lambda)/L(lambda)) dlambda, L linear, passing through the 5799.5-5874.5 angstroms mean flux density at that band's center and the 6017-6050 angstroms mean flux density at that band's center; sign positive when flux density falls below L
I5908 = 1.0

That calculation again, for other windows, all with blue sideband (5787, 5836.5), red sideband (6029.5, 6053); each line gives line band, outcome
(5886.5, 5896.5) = 0.5 angstroms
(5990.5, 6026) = 0.4 angstroms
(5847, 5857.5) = -0.1 angstroms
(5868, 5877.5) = 0.1 angstroms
